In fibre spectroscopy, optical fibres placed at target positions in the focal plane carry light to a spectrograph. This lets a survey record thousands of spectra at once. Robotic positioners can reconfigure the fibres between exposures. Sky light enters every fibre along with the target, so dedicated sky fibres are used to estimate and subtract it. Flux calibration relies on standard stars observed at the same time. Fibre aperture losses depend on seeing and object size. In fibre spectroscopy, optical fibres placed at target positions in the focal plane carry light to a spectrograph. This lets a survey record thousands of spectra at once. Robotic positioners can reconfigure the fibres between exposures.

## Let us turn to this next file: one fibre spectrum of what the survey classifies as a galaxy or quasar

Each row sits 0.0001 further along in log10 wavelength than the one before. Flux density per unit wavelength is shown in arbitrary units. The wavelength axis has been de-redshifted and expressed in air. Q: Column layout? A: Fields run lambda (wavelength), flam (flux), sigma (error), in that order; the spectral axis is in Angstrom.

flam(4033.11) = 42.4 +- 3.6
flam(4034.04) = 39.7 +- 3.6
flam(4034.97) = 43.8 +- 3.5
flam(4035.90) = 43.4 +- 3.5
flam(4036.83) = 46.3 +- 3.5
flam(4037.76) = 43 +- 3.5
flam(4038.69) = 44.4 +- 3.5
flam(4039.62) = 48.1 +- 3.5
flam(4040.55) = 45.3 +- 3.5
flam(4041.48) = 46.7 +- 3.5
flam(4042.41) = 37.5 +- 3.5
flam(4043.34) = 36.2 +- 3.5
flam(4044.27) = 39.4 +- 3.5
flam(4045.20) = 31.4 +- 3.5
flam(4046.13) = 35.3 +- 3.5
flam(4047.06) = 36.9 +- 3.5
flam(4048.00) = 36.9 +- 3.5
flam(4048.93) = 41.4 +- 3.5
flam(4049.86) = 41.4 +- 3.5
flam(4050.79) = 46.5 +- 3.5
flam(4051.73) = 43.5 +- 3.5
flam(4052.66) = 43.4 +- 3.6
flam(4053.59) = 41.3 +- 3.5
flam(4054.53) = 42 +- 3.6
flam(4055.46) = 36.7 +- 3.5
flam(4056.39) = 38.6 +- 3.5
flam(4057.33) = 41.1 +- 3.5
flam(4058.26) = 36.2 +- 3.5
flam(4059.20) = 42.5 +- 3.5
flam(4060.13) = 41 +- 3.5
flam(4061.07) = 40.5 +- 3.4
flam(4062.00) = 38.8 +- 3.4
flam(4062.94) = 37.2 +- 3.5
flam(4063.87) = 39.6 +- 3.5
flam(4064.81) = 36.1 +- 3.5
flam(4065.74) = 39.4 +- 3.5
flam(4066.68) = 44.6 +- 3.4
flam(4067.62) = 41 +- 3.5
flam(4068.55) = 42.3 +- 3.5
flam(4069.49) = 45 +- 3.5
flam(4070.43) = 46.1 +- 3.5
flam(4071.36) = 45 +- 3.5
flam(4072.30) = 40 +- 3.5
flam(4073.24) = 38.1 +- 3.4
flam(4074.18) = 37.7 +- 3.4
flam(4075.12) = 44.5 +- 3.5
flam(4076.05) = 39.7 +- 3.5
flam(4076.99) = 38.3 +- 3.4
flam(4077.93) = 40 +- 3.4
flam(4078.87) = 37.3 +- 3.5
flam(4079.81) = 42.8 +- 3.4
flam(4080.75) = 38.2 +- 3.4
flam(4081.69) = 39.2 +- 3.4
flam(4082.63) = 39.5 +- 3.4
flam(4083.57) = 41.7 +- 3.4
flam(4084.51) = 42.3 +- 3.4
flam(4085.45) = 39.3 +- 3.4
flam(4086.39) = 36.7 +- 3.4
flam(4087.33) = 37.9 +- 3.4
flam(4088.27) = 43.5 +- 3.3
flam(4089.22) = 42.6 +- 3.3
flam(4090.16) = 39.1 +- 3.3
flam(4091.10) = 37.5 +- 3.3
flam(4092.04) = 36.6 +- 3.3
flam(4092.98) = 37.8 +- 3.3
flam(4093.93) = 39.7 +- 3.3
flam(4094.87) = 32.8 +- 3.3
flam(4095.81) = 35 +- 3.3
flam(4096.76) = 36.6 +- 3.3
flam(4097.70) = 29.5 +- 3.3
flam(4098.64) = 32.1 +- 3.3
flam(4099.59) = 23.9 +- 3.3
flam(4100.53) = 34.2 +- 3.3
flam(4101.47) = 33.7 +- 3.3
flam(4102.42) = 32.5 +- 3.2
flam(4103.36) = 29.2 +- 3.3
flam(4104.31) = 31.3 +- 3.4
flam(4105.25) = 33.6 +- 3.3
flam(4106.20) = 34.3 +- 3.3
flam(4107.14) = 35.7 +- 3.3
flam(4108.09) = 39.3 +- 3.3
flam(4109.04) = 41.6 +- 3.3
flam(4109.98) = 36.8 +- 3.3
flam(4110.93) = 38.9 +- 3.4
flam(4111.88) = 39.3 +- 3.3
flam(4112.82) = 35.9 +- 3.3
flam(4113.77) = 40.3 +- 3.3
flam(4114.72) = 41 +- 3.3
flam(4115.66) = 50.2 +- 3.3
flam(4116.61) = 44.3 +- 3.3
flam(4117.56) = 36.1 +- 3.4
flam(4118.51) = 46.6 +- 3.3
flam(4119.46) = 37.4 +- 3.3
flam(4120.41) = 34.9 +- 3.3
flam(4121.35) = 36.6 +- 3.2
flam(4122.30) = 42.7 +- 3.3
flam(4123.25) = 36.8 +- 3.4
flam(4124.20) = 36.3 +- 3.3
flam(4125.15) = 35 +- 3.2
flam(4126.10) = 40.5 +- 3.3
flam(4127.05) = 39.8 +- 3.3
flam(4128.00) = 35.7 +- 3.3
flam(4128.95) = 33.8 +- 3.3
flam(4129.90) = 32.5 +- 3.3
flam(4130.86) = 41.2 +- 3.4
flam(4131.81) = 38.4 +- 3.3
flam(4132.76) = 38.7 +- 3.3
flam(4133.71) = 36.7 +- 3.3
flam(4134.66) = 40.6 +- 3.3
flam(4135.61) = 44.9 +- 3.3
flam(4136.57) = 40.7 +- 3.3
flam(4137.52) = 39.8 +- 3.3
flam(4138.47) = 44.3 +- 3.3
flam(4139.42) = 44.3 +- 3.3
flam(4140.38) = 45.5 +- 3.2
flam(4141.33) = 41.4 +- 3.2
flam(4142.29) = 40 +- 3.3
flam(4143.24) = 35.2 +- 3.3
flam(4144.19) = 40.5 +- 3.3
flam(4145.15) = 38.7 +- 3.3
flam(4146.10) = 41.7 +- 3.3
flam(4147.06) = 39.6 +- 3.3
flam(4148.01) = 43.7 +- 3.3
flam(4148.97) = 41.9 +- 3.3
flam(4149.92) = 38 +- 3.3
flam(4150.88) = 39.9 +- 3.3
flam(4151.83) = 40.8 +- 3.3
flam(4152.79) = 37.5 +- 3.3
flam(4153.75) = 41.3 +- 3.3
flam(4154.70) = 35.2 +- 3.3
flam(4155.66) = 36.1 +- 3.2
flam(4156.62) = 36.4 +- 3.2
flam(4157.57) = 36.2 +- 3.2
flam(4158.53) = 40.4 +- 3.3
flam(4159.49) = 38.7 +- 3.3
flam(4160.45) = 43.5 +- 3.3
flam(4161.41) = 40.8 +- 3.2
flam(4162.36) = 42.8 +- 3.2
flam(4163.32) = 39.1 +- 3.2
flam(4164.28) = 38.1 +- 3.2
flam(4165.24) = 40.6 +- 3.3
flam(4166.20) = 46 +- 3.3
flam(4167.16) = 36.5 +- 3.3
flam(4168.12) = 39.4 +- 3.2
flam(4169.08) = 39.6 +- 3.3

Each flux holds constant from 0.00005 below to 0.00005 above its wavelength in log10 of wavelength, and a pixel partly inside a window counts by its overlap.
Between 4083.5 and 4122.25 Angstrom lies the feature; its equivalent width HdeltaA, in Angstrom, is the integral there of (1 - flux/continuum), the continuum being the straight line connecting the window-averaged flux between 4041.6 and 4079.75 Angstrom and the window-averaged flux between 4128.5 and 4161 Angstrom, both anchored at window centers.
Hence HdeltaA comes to 2.5 Angstrom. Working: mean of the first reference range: 40.1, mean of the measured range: 37.3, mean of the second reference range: 39.6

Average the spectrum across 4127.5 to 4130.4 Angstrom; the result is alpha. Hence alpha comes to 34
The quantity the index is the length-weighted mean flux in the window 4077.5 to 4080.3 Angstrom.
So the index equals 40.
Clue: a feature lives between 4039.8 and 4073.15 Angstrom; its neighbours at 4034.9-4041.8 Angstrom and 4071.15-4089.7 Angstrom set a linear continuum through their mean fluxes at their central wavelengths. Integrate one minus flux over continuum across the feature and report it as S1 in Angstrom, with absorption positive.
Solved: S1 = 1.88 Angstrom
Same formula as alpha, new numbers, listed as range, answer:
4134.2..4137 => 42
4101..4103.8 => 31.8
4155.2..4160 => 37.6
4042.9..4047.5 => 35.9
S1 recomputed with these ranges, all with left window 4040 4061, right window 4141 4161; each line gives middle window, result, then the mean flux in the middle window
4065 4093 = -0.40 Angstrom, 40.5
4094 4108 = 2.42 Angstrom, 32.9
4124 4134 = 0.59 Angstrom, 37.2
